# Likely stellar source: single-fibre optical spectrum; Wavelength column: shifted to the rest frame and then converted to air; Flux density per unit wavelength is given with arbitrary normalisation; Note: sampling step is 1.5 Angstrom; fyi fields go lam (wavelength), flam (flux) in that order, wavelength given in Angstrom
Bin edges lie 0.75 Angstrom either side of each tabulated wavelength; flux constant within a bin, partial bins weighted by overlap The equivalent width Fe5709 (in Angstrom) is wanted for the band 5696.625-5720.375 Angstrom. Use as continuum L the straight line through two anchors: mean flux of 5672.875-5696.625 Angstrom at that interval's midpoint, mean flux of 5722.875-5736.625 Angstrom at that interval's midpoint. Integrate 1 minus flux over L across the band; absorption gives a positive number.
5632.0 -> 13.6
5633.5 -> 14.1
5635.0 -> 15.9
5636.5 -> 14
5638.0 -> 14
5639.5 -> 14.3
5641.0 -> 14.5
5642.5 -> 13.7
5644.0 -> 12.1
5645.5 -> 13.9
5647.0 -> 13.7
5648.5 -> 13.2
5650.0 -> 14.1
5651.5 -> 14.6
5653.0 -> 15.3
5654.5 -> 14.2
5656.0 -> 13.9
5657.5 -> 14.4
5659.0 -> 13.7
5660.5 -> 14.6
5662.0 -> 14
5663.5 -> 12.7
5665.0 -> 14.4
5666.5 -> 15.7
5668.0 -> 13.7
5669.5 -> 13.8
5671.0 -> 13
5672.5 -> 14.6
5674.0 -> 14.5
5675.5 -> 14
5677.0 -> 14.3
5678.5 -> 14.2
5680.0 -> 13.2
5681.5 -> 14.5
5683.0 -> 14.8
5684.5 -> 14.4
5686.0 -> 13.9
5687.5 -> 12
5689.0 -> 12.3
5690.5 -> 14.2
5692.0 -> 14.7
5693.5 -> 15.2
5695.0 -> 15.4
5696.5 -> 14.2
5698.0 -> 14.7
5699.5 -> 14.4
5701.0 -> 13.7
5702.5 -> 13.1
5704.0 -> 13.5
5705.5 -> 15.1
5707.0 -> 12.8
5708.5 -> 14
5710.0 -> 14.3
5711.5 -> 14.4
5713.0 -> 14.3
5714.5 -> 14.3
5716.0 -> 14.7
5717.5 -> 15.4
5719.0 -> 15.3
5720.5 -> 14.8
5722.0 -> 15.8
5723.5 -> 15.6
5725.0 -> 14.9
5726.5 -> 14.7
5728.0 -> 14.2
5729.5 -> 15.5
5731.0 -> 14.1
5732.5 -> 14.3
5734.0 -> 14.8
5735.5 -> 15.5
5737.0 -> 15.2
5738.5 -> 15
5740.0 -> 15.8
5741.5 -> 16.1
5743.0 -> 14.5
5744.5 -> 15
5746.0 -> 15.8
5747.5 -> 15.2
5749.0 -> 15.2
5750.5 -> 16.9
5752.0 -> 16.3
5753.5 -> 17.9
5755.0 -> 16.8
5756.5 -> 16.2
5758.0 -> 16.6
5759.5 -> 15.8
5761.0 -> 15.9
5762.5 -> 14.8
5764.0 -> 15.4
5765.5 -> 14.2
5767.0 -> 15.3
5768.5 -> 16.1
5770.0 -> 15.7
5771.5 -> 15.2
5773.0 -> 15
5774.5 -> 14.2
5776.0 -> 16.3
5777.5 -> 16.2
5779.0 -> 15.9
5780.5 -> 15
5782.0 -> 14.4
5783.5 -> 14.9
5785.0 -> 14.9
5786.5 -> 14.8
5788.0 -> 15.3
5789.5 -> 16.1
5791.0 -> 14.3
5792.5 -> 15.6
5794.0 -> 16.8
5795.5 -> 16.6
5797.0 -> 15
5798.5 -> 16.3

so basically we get 0.4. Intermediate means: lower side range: 14.1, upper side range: 14.8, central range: 14.3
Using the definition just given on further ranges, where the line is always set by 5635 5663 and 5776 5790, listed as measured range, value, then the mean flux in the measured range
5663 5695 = 0.6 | 14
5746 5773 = -1.3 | 15.8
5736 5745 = -0.2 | 15.3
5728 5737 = 0.0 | 14.8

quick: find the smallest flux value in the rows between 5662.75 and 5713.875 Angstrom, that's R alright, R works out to 12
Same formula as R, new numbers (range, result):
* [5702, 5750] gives 12.8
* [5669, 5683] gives 13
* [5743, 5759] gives 14.5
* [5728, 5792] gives 14.1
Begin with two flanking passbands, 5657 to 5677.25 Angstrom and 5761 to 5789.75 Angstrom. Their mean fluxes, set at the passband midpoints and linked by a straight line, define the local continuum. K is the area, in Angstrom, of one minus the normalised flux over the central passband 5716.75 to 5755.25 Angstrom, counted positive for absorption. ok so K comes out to -1.5 Angstrom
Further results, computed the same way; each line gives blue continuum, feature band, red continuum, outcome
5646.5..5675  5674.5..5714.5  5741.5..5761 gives 2.0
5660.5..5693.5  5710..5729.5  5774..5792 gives -0.5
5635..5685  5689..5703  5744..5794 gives 0.3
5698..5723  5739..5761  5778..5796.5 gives -1.6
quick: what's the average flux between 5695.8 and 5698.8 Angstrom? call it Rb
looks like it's 14.5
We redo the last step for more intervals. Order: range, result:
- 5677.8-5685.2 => 14.2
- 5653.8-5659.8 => 14.1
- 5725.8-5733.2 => 14.6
